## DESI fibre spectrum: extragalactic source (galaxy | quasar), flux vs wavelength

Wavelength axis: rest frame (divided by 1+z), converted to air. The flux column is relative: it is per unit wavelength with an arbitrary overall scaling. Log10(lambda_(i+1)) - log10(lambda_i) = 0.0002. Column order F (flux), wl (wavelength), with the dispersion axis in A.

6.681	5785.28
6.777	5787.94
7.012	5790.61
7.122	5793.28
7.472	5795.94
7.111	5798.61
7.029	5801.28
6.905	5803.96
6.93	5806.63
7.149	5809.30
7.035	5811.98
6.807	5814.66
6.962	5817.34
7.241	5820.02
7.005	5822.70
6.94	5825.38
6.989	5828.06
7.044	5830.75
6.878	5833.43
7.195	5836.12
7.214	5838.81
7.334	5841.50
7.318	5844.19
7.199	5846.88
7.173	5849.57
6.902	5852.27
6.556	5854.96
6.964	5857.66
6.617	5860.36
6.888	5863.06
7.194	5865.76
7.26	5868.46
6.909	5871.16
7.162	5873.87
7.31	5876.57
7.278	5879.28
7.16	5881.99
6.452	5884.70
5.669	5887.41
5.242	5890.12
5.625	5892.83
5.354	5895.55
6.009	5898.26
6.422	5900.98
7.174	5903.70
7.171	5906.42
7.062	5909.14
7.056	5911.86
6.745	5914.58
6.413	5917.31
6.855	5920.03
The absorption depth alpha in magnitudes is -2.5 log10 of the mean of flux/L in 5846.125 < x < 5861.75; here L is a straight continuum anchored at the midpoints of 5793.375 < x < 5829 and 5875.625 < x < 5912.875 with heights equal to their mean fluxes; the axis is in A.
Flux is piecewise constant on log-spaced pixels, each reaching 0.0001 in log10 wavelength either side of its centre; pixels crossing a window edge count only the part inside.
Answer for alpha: -0.02 mag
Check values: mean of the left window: 7.05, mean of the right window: 6.48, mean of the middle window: 6.89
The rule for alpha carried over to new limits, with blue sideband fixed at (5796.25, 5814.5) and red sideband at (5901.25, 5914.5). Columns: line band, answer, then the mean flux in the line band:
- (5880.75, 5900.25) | 0.18 mag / 5.94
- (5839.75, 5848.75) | -0.04 mag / 7.28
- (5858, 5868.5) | 0.01 mag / 6.95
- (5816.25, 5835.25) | 0.00 mag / 7.01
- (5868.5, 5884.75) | -0.01 mag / 7.11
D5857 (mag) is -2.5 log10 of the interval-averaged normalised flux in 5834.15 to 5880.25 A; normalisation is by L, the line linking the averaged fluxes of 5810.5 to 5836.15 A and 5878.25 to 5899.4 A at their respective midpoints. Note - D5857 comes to -0.09 mag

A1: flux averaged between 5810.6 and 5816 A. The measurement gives 6.91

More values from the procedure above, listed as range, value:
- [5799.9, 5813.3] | 7.01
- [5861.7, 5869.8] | 7.12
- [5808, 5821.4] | 7.03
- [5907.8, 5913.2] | 7.06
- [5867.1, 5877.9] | 7.16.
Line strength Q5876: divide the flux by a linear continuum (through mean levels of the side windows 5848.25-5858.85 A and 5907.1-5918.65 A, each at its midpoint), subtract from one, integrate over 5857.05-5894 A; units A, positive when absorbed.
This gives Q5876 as 1.0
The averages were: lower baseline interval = 6.9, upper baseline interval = 6.84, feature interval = 6.69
